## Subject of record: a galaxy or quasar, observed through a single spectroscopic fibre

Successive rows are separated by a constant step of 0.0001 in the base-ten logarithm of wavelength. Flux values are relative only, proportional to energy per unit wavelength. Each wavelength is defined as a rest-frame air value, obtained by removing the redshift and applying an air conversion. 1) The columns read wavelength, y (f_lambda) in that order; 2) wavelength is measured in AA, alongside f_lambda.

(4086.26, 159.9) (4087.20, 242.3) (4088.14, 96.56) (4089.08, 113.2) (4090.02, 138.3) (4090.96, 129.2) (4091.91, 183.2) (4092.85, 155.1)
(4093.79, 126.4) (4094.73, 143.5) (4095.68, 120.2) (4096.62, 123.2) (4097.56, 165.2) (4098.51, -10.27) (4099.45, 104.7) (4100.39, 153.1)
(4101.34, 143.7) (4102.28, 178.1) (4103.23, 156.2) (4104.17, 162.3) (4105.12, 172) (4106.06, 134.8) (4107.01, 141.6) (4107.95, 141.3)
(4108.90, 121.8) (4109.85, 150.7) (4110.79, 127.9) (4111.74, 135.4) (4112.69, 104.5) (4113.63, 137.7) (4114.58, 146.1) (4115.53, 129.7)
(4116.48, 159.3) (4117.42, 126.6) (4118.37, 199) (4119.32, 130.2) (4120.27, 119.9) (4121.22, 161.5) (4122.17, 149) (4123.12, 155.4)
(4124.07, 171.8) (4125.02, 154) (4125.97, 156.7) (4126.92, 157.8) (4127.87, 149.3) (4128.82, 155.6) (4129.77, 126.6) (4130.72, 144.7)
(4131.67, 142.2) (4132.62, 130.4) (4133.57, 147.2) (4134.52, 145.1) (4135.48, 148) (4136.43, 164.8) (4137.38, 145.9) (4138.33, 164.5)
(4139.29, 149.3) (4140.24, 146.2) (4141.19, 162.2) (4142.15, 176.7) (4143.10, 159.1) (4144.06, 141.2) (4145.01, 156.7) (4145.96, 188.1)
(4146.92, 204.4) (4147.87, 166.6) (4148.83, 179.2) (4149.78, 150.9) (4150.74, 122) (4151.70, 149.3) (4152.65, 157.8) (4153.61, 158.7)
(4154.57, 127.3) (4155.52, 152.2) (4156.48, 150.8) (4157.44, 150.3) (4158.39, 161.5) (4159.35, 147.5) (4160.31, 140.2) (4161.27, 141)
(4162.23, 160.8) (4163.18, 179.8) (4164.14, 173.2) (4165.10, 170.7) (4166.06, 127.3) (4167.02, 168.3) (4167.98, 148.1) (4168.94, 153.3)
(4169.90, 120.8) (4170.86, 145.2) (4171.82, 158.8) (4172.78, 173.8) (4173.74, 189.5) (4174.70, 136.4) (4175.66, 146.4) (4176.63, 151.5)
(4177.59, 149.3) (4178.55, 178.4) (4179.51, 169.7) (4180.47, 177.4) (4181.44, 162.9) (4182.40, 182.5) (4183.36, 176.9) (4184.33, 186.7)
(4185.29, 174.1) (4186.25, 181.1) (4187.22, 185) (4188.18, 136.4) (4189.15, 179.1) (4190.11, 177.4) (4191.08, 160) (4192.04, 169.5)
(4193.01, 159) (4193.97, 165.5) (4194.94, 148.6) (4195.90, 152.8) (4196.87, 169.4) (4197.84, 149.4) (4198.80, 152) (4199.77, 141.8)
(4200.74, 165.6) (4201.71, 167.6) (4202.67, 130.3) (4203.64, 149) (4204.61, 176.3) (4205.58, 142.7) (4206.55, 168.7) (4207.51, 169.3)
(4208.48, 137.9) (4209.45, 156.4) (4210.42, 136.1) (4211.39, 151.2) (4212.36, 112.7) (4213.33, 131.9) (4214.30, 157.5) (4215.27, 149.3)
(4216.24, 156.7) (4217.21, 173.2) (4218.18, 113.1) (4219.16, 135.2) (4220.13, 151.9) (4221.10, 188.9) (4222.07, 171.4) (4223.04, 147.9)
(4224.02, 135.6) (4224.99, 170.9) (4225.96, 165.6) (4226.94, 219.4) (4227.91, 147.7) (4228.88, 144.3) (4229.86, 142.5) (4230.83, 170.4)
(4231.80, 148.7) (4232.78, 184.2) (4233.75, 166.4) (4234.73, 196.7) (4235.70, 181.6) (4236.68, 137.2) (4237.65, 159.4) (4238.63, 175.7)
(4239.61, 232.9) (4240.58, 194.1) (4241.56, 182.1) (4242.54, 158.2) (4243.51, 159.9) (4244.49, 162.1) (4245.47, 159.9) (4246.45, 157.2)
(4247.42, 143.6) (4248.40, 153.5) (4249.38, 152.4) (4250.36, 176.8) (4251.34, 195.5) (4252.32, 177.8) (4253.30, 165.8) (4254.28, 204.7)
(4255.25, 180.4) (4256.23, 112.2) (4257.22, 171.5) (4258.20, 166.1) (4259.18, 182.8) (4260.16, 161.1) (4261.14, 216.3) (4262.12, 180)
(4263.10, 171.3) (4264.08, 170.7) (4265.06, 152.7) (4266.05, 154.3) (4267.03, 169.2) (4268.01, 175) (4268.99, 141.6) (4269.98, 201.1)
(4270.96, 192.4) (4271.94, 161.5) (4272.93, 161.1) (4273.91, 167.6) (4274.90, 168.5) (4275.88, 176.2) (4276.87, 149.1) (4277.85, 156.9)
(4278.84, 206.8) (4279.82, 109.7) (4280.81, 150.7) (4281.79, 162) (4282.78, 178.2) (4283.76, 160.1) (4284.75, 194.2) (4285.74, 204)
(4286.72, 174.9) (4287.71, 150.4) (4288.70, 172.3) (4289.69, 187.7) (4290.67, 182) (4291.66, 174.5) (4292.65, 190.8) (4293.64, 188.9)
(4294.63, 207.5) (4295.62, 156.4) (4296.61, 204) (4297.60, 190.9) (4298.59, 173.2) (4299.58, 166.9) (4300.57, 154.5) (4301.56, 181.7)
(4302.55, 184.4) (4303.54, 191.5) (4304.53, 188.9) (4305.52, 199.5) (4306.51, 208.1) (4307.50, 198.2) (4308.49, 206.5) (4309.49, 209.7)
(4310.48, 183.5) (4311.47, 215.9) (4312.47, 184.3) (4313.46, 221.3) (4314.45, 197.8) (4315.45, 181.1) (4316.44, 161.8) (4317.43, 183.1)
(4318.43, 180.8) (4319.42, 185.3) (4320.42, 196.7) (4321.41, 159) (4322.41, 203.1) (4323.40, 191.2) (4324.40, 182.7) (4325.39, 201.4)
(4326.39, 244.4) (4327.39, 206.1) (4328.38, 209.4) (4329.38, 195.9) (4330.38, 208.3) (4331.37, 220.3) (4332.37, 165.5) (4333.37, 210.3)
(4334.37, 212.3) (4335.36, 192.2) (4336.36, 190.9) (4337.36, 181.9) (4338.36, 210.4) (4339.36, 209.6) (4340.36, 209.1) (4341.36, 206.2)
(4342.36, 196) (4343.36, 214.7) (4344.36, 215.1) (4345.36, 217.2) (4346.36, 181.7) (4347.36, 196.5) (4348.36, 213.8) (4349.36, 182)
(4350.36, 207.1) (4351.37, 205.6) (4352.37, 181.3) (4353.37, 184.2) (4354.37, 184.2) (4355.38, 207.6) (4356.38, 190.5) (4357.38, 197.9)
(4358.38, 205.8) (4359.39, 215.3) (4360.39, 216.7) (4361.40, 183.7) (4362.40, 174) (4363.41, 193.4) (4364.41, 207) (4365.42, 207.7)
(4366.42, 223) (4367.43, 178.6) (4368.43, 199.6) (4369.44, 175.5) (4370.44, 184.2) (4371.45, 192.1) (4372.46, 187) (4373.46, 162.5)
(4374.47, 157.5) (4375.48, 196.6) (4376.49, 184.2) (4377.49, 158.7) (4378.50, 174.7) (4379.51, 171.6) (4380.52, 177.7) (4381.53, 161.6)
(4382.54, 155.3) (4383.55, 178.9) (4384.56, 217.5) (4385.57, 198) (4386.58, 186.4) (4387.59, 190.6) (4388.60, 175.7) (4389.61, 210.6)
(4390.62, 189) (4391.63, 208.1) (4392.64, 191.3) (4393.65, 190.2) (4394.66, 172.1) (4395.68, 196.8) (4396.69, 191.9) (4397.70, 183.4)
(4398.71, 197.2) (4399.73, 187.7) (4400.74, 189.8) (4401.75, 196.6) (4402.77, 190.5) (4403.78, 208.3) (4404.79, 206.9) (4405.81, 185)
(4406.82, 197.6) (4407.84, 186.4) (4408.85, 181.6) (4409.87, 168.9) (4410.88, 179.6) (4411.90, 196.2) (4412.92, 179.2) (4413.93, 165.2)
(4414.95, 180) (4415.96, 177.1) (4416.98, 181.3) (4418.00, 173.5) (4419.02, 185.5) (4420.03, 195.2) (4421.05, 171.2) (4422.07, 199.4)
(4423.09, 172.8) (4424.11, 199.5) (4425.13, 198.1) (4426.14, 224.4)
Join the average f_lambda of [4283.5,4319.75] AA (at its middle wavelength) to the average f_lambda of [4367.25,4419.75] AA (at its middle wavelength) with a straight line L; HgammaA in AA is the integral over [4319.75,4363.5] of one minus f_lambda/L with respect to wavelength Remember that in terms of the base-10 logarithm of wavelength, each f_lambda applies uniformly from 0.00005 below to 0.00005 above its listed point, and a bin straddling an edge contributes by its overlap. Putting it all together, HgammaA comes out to -3.2 AA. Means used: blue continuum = 187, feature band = 199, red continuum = 185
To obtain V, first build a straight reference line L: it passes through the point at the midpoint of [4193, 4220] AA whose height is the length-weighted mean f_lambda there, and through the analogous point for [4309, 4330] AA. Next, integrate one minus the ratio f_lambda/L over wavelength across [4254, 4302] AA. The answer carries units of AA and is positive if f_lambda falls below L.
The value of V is 1.6 AA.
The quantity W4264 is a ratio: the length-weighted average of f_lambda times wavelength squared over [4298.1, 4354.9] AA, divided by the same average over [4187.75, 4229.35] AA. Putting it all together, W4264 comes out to 1.33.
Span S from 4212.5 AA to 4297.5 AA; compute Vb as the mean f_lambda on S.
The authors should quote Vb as 168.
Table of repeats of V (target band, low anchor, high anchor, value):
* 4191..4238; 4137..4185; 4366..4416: 2.4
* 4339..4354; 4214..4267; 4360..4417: -1.7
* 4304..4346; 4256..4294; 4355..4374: -3.4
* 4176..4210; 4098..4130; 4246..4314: -1.0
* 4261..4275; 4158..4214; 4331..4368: 0.6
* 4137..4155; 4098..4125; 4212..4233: -1.7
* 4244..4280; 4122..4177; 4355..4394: 0.7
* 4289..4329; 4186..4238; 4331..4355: -0.5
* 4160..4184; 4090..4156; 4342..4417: -0.7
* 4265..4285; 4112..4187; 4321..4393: 1.4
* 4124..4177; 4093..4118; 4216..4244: -3.0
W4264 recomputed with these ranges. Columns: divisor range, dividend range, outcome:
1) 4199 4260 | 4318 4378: 1.28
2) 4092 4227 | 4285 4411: 1.37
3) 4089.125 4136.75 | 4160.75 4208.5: 1.17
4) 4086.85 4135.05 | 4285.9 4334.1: 1.48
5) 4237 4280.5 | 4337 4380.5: 1.20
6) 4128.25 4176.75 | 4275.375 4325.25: 1.27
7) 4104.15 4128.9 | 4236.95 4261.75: 1.25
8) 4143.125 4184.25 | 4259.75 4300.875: 1.15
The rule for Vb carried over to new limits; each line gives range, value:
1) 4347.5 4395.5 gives 190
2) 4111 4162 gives 151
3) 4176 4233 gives 159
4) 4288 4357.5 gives 194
